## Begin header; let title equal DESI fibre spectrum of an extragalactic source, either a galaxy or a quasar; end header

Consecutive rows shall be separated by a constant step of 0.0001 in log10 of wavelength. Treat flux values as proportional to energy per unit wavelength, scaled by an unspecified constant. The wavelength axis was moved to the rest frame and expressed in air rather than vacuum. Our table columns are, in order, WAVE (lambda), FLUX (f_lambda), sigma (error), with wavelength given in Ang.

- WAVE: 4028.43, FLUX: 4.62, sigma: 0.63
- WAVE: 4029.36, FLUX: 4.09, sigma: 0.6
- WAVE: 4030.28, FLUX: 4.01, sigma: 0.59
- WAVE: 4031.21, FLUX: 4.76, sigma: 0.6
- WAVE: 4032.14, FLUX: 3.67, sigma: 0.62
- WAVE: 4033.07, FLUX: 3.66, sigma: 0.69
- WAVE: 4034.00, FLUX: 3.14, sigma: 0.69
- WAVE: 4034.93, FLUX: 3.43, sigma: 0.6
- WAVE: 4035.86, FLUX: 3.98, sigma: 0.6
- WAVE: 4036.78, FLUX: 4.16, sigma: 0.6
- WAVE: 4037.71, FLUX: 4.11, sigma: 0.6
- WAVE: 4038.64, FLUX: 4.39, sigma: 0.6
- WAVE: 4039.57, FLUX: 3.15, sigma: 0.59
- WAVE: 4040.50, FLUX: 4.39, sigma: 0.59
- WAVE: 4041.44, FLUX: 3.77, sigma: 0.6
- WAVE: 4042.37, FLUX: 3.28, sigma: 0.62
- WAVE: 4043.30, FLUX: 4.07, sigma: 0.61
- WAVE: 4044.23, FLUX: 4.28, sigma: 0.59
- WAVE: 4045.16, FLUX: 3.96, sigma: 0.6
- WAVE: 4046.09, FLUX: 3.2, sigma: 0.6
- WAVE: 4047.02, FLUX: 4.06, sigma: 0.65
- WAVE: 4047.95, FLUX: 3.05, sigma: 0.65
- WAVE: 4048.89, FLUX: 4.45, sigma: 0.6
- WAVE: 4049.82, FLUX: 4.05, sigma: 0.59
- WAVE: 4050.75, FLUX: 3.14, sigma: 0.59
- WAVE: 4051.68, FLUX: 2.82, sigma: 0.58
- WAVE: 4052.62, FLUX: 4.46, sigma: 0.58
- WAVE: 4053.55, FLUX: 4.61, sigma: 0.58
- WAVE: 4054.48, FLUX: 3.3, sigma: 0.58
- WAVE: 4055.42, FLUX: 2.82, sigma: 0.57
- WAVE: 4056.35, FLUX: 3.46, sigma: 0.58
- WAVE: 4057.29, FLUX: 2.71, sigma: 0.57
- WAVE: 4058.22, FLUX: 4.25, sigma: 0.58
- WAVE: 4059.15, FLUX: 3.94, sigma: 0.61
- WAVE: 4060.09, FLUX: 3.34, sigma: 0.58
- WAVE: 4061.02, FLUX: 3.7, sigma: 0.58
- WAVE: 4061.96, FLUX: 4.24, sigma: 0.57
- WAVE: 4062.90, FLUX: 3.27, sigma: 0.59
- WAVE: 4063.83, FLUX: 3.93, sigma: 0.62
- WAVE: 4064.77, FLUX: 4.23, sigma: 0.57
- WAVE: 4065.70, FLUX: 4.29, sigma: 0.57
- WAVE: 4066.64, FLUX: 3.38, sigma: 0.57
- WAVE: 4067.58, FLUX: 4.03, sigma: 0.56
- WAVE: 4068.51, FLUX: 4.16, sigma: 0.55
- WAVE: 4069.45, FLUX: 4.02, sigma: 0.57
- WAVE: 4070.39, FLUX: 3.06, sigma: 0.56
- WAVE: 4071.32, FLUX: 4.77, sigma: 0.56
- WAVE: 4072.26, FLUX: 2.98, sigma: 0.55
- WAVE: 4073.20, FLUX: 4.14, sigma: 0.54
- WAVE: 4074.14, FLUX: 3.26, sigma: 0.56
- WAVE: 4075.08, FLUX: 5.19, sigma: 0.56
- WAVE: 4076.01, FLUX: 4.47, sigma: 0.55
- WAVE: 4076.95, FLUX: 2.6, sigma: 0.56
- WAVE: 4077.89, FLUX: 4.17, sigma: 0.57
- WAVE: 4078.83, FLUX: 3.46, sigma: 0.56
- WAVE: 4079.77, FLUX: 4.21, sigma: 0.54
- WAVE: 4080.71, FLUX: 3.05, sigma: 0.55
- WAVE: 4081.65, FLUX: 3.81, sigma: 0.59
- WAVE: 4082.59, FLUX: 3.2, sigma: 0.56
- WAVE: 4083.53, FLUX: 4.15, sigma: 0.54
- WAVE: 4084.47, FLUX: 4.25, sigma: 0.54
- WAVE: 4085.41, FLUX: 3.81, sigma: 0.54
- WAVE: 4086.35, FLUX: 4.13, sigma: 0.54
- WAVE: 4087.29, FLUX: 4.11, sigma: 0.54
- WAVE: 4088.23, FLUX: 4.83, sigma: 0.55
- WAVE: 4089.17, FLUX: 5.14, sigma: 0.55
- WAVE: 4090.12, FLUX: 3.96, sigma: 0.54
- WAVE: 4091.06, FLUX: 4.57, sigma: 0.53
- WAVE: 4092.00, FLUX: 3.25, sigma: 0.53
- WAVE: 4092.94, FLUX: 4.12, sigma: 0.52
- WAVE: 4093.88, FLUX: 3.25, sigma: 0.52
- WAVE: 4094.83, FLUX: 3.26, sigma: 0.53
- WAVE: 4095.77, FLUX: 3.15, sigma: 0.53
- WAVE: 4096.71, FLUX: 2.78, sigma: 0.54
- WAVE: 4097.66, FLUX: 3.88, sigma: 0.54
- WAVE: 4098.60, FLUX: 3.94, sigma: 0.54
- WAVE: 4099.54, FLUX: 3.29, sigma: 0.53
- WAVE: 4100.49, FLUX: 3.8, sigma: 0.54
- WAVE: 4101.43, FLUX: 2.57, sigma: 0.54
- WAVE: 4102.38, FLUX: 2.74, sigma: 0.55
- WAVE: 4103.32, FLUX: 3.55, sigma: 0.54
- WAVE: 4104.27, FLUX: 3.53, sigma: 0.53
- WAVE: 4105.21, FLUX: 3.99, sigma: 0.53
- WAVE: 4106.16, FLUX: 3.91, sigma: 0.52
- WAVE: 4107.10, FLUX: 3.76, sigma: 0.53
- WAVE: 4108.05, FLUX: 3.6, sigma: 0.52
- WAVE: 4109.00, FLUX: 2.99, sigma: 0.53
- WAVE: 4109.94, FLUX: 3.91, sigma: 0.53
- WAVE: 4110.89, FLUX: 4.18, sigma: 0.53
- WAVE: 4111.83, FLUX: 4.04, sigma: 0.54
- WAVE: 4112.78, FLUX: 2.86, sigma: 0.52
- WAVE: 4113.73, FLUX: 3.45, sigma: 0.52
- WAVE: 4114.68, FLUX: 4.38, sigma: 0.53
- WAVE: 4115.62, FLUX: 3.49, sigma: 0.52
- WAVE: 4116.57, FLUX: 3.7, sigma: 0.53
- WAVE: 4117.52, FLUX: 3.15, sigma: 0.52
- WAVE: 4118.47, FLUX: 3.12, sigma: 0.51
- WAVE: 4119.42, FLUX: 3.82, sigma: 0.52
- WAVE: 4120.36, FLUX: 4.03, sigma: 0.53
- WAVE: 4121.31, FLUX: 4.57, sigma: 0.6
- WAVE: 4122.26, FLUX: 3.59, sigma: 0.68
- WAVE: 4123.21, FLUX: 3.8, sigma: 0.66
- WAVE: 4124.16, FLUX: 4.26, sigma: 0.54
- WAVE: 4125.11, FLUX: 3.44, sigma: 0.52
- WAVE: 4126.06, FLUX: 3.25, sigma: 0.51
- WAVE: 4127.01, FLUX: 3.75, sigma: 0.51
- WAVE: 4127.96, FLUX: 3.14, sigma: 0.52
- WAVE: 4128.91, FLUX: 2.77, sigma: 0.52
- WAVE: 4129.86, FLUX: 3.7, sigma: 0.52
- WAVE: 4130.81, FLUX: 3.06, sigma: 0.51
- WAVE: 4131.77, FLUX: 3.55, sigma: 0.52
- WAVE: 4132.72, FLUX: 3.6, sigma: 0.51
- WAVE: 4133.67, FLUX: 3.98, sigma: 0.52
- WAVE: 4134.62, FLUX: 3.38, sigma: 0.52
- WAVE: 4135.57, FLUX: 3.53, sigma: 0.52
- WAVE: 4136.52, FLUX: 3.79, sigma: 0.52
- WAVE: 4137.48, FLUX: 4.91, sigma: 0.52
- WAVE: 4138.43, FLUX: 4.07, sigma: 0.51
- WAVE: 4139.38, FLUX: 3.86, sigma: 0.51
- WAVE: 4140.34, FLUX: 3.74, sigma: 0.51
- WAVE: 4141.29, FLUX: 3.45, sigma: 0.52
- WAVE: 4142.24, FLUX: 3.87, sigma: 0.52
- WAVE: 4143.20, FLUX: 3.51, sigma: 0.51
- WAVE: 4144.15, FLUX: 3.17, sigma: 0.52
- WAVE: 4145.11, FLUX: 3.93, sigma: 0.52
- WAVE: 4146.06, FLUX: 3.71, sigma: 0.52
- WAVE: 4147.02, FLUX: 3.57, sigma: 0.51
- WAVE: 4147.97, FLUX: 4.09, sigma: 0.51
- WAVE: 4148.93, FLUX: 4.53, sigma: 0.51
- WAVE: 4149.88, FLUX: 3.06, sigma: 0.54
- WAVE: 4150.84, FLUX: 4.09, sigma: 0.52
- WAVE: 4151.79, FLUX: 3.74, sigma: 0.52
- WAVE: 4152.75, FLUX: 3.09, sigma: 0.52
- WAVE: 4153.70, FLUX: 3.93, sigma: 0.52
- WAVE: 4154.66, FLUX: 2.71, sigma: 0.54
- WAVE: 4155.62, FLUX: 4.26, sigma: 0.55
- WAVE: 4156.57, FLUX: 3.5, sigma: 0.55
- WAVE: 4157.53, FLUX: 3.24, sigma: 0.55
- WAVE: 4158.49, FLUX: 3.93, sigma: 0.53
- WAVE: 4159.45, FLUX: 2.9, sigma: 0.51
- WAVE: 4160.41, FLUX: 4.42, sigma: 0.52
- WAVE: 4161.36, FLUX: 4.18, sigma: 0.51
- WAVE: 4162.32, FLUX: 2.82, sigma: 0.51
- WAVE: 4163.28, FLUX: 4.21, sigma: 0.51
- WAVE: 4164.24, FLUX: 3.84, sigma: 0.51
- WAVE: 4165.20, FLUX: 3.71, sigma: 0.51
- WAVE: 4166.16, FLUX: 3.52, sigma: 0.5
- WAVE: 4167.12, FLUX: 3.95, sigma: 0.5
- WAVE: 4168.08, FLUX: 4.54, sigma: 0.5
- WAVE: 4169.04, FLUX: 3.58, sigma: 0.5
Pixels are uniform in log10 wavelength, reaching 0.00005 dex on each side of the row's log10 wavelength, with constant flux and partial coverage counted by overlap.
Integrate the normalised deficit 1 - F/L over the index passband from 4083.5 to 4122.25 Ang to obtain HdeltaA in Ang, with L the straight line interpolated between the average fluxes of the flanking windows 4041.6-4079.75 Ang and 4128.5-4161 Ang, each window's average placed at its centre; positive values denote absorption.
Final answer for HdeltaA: 0.0 Ang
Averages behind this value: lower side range 3.77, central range 3.73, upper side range 3.67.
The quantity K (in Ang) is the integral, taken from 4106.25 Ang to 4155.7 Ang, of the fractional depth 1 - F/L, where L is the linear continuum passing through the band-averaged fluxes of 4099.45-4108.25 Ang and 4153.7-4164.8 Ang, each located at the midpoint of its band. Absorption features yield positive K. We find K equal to -1.5 Ang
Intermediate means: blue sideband 3.48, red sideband 3.65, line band 3.67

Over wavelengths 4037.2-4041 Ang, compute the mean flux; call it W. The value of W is 4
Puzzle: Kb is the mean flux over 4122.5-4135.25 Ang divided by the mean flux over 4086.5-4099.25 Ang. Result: 0.9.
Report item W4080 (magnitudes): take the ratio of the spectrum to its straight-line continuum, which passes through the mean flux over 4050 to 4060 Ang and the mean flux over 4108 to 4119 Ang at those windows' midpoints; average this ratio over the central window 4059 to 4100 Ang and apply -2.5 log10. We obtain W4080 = -0.080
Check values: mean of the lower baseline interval 3.56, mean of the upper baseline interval 3.57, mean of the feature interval 3.83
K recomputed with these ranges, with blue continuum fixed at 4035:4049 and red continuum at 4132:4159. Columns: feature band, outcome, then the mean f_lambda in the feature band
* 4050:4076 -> 0.4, 3.78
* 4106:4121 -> 0.4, 3.66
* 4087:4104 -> 0.5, 3.67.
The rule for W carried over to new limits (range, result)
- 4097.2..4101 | 3.72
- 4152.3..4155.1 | 3.26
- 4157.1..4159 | 3.57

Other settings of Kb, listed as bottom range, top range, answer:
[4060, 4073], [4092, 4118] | 0.92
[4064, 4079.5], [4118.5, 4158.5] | 0.95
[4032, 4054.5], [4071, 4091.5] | 1.06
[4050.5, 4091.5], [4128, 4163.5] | 0.95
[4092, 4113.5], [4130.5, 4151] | 1.07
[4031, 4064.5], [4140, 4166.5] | 0.98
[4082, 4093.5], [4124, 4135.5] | 0.84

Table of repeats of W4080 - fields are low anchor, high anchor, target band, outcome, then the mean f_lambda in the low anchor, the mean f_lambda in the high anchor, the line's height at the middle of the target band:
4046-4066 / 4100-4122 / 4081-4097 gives -0.06 mag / 3.7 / 3.61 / 3.65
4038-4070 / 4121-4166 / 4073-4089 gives -0.06 mag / 3.77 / 3.68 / 3.74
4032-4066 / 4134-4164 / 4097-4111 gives 0.05 mag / 3.75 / 3.72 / 3.73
